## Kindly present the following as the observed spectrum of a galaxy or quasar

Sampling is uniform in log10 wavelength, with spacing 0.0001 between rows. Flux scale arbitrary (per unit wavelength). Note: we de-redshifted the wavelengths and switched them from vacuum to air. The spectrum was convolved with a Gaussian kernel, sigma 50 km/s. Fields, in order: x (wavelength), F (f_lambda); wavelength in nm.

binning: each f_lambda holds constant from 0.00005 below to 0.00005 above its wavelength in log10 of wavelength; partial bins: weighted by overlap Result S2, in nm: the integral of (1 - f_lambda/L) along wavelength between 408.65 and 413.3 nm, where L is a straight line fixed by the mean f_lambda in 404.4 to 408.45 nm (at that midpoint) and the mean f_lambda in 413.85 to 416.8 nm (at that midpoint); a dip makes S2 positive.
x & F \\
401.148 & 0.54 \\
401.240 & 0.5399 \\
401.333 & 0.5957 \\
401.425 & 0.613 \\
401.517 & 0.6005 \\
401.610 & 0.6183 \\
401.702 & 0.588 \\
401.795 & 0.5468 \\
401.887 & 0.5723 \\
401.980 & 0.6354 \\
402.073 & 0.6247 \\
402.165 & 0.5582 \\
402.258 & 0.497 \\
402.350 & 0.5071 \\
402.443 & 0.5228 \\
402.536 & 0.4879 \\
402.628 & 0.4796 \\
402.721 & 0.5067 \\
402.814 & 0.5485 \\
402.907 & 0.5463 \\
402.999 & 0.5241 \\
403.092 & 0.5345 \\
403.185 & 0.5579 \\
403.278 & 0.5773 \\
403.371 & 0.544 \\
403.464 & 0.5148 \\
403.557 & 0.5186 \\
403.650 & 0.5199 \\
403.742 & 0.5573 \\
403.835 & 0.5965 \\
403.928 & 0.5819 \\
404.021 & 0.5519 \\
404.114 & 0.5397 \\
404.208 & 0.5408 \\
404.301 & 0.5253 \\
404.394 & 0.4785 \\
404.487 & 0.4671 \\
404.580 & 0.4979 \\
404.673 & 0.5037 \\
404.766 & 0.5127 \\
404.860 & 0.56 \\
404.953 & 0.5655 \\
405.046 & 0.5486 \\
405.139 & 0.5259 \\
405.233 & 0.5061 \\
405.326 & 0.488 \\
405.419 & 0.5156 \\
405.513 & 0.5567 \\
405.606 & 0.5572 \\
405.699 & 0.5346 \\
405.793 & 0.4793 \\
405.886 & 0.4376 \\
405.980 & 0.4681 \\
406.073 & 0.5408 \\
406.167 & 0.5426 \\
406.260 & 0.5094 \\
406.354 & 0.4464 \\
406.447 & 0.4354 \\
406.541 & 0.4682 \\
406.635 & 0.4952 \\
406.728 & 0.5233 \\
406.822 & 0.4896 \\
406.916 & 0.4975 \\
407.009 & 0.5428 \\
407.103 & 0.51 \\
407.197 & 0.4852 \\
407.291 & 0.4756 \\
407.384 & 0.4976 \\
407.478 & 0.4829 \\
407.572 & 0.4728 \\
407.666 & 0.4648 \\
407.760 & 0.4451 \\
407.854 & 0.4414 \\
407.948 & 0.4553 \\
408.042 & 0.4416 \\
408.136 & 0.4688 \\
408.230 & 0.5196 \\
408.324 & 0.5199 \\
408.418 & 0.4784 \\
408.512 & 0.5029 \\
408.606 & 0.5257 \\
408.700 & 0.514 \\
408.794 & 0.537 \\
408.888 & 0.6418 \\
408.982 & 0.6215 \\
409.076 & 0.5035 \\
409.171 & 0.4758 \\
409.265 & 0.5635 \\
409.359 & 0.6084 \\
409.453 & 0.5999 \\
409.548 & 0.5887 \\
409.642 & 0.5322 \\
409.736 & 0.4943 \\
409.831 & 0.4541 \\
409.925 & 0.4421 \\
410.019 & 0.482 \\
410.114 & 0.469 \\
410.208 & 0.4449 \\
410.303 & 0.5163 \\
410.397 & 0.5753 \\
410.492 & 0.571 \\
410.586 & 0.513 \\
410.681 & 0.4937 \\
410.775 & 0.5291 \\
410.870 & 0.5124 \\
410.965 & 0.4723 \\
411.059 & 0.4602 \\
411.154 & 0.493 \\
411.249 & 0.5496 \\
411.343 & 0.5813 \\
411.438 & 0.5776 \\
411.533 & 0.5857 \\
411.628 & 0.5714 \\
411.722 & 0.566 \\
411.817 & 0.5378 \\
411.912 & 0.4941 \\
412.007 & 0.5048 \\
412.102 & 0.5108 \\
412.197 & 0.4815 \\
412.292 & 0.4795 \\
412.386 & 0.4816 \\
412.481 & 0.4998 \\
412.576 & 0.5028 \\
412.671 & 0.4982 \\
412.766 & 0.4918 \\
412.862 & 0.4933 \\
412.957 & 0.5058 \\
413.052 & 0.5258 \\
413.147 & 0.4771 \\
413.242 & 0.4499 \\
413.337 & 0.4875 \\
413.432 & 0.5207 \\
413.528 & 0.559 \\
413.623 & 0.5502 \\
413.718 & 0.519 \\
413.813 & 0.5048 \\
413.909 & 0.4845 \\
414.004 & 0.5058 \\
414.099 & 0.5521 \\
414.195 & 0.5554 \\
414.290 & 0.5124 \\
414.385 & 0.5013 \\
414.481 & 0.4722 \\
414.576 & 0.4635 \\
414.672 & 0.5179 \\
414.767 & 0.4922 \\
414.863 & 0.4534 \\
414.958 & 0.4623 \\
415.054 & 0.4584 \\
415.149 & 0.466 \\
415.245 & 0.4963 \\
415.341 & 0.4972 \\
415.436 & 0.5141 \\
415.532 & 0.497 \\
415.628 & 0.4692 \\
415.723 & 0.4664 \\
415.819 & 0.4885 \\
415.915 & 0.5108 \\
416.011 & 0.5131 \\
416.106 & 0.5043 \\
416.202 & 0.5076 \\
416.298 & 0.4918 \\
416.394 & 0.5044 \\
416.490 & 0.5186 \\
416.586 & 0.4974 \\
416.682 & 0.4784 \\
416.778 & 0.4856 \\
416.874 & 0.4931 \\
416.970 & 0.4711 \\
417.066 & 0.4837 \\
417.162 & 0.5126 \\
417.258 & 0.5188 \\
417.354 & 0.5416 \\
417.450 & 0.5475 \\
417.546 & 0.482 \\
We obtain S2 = -0.225 nm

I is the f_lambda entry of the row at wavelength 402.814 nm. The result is 0.5485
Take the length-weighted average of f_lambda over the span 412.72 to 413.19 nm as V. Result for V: 0.498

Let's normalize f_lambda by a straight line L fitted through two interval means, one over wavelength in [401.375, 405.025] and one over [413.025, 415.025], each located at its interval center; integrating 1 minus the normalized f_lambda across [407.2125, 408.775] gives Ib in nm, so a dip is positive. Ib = 0.13 nm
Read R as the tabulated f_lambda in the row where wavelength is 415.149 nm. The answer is 0.466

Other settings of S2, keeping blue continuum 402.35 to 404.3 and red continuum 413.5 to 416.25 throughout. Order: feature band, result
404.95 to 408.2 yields 0.20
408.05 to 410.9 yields -0.03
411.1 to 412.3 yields -0.06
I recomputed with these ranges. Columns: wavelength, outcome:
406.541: 0.4682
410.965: 0.4723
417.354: 0.5416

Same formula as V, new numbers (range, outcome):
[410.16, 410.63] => 0.525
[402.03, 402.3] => 0.561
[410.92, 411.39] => 0.512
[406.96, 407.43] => 0.503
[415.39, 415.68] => 0.493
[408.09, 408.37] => 0.503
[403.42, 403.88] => 0.542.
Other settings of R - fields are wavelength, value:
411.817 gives 0.5378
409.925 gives 0.4421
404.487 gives 0.4671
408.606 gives 0.5257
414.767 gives 0.4922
